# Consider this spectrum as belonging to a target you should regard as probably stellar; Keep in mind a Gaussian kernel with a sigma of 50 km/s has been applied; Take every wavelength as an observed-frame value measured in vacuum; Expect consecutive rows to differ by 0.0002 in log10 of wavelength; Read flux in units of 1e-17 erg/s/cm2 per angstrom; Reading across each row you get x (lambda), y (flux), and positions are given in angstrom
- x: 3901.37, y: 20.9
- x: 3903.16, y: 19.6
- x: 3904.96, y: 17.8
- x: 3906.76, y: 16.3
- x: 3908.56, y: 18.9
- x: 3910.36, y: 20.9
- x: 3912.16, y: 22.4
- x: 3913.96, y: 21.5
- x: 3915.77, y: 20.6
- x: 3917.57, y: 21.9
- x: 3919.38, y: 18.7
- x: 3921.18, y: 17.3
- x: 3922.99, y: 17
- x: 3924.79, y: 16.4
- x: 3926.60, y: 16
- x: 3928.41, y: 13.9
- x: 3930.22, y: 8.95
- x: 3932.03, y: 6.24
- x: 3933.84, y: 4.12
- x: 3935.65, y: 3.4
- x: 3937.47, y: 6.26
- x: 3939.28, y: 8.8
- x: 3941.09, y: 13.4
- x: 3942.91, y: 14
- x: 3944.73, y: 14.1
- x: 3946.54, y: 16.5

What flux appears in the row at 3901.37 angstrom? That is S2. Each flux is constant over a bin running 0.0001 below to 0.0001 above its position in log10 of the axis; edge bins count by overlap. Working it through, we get 20.9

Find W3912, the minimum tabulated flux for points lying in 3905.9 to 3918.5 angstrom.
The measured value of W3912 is 16.3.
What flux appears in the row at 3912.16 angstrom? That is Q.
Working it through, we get 22.4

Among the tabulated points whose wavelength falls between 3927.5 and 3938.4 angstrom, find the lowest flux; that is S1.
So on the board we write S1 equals 3.4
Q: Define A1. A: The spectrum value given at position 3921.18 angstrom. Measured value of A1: 17.3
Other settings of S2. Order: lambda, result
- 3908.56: 18.9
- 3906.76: 16.3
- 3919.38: 18.7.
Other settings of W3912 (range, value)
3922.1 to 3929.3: 13.9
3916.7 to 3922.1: 17.3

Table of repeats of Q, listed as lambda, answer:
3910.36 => 20.9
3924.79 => 16.4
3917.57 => 21.9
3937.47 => 6.26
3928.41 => 13.9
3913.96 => 21.5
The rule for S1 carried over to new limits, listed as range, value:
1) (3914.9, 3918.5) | 20.6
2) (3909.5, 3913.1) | 20.9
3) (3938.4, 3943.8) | 8.8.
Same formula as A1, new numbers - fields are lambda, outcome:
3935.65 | 3.4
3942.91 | 14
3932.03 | 6.24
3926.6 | 16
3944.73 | 14.1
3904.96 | 17.8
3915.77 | 20.6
